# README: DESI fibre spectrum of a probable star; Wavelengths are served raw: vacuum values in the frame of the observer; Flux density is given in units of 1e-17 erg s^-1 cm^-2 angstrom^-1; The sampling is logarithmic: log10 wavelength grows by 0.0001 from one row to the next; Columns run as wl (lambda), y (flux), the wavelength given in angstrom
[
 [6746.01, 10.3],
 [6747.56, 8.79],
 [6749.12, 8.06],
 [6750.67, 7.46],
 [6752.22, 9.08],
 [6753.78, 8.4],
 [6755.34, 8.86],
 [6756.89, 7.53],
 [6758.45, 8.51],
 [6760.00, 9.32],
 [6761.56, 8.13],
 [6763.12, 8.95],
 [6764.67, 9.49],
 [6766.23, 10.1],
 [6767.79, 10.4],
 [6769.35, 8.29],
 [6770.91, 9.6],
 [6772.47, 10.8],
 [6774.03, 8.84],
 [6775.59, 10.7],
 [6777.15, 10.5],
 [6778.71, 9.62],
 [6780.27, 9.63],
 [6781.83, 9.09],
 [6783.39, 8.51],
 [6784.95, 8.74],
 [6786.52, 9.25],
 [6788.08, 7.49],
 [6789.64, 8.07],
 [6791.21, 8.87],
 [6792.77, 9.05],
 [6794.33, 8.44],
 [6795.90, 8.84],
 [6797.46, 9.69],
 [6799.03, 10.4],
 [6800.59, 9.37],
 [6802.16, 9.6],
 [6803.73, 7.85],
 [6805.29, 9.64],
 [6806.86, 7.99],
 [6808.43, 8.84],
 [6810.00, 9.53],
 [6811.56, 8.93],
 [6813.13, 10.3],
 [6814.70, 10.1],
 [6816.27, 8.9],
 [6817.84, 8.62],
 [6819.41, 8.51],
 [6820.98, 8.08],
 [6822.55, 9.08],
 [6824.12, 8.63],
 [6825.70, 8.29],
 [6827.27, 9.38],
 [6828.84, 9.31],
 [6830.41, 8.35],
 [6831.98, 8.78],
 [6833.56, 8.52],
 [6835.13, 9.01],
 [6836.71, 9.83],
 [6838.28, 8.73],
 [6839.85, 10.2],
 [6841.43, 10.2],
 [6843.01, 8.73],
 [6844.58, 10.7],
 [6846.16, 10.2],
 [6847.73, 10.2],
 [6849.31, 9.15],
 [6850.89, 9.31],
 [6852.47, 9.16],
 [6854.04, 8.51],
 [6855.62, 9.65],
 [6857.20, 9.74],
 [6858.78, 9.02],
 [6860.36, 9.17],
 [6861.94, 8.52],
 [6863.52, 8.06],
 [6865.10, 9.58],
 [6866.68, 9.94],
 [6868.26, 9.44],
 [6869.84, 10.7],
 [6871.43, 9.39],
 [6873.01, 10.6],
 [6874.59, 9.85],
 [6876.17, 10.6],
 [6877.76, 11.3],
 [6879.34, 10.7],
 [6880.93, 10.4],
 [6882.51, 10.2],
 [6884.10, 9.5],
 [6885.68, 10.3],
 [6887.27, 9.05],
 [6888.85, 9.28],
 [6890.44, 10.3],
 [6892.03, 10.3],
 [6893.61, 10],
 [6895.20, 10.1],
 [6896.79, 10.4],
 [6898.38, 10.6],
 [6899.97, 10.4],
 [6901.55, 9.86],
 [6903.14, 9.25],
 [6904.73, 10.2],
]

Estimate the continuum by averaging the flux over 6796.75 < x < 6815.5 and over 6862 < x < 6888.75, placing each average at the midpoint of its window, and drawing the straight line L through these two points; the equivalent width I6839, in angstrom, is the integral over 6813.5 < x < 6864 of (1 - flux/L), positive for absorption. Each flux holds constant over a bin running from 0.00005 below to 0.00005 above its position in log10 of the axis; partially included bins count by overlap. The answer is 2.4 angstrom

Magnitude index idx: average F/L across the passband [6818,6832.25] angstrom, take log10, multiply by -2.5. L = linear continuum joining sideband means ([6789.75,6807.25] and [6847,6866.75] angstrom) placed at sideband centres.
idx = 0.05 mag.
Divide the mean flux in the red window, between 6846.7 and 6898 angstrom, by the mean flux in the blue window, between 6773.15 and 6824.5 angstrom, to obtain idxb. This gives 1.08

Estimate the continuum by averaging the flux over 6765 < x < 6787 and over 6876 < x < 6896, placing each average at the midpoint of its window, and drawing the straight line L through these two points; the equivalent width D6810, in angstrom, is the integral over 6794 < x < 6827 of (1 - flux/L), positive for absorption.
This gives 2.4 angstrom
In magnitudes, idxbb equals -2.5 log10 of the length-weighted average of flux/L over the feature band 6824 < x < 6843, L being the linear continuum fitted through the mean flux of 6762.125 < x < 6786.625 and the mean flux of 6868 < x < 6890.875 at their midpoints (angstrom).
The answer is 0.09 mag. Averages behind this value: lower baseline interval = 9.53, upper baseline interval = 10.1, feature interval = 9.1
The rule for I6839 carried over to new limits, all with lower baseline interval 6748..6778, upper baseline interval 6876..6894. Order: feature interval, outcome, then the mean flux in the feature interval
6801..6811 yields 0.58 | 8.93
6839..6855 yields 0.31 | 9.63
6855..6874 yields 0.93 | 9.49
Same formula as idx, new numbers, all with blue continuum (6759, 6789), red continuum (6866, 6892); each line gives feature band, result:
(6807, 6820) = 0.052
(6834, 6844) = 0.041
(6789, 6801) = 0.045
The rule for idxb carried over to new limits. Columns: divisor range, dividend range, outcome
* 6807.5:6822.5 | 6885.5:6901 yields 1.11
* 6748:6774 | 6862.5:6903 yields 1.12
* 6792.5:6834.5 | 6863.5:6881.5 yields 1.13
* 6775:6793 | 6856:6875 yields 1.04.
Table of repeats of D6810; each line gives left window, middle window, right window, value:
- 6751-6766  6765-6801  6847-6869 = -1.9 angstrom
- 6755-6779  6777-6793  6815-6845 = 0.6 angstrom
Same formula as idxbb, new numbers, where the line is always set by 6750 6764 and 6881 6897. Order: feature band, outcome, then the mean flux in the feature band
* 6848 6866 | 0.06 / 9.12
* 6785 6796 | 0.04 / 8.56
